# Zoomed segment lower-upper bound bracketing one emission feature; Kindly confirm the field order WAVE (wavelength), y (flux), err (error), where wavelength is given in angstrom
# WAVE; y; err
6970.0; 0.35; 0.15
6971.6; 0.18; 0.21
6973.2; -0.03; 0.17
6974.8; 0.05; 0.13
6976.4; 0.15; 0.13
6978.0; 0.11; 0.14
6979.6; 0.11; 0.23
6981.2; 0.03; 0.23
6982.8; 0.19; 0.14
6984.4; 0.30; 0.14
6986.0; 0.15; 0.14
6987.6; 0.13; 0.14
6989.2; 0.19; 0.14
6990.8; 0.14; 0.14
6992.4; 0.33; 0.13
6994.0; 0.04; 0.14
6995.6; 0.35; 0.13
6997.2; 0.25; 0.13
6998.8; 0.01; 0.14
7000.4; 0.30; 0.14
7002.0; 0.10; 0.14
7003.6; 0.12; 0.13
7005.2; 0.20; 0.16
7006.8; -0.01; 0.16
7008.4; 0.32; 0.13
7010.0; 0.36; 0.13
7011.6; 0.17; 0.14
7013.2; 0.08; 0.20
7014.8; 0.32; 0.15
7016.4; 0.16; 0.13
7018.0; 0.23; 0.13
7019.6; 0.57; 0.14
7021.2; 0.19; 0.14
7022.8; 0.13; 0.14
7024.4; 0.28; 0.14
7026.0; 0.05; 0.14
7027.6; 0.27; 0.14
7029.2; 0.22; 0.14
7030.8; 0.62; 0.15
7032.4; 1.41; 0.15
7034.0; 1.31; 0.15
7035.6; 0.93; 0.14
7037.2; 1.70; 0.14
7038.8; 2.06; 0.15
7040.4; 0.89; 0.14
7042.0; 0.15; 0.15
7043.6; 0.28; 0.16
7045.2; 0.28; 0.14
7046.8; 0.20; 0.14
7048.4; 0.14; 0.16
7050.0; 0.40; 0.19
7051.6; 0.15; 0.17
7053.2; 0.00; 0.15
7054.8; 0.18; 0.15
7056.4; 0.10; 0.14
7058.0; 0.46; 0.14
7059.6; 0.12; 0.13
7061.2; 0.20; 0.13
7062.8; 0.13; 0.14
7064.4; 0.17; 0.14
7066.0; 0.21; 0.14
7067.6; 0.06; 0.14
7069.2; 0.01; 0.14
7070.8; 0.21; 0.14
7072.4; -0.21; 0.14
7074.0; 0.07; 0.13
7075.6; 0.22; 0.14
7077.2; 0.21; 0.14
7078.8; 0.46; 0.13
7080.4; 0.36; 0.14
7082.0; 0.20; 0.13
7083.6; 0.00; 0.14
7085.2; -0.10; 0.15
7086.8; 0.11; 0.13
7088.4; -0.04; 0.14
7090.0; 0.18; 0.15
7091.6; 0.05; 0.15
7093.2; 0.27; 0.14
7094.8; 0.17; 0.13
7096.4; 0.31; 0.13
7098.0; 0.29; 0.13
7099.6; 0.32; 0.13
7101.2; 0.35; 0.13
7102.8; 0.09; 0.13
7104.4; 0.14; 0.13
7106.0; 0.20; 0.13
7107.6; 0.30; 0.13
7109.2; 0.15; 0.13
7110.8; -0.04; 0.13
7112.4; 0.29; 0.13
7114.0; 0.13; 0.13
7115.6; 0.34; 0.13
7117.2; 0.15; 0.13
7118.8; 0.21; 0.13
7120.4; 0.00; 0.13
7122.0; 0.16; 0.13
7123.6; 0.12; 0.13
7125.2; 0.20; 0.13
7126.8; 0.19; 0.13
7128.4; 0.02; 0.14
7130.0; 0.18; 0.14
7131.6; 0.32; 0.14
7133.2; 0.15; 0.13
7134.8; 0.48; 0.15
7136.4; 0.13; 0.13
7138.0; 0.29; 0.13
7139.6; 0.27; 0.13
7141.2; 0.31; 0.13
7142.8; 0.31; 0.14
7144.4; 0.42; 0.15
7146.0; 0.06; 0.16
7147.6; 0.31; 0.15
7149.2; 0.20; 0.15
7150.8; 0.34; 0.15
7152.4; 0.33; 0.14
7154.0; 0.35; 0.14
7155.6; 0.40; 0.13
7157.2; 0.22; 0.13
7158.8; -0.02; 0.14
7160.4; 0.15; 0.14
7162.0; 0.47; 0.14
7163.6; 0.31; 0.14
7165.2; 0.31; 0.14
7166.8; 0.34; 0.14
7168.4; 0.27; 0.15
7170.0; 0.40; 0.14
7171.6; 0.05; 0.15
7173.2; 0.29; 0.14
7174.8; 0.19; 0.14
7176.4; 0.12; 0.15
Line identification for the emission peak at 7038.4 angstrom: [O II] 3727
